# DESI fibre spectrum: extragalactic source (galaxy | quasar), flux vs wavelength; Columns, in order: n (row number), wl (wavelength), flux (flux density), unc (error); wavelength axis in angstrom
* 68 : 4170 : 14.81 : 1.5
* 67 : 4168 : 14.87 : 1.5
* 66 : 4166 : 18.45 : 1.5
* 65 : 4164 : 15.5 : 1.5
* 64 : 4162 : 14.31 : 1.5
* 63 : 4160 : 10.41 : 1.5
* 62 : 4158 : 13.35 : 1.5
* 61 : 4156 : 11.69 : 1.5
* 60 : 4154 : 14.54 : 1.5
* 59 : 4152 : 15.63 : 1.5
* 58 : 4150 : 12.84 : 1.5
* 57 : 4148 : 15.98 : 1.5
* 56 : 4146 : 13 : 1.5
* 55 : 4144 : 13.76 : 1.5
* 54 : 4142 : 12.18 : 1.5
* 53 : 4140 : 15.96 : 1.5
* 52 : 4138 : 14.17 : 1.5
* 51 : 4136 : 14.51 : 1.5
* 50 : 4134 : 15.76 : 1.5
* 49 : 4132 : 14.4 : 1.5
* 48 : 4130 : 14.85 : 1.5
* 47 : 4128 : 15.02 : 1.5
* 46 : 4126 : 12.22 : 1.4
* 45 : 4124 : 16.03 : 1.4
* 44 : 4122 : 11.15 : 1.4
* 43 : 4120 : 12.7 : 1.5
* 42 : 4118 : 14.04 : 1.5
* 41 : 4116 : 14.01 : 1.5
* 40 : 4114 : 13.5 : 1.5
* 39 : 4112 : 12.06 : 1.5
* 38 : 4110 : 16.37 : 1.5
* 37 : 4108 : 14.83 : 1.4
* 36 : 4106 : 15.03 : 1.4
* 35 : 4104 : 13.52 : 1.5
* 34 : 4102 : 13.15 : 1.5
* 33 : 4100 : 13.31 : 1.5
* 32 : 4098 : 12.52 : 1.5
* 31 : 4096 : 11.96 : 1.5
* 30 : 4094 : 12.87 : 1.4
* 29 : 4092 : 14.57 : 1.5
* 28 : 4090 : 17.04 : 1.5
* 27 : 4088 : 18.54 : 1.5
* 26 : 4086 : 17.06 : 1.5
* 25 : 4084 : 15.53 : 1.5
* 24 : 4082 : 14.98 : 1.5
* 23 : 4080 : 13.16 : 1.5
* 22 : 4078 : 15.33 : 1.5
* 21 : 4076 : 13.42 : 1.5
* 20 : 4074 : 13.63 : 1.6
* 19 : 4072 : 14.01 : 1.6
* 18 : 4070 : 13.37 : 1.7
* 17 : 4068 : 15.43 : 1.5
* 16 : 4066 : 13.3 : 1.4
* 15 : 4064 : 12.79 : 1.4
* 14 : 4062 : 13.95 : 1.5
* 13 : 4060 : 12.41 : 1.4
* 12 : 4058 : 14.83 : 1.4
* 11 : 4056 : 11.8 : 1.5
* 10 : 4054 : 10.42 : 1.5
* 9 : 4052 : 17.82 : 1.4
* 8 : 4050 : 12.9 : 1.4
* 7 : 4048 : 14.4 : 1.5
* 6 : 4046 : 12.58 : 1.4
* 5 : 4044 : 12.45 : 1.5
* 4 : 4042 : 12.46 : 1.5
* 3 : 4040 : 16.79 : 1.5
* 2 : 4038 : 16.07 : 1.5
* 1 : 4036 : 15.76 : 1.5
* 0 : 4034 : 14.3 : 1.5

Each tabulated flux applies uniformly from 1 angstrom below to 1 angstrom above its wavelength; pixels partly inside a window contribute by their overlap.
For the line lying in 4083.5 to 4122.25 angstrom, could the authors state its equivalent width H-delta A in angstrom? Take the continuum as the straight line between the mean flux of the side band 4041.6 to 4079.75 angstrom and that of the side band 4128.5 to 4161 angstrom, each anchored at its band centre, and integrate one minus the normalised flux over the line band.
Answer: -1.3 angstrom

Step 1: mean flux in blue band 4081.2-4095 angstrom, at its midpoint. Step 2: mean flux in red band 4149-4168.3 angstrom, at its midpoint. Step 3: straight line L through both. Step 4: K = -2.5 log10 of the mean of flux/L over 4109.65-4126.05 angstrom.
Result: 0.12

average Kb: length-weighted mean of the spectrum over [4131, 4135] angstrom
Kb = 15.1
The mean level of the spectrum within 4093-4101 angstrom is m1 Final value 12.7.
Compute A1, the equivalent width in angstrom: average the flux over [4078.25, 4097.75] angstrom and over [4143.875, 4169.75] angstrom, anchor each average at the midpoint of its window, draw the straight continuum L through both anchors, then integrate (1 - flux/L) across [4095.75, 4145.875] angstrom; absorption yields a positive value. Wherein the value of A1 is 2.5 angstrom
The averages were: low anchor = 15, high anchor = 14.2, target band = 13.9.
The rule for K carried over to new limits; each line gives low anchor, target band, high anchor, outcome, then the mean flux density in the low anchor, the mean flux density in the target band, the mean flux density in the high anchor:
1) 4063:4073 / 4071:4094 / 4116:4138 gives -0.09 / 13.8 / 15.1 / 14.1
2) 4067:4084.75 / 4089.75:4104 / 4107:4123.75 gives 0.04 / 14.3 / 13.4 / 13.7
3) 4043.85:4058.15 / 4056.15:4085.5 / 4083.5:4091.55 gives 0.10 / 13.4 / 14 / 17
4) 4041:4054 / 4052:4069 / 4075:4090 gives 0.07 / 13.5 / 13.4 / 15.5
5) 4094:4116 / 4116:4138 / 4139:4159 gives -0.02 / 13.6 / 14.1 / 13.9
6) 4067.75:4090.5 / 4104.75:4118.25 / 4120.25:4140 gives 0.02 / 15.1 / 14.3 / 14.3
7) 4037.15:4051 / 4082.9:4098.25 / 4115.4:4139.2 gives -0.08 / 13.9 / 15.1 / 14.1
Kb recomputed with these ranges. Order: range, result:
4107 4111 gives 15.6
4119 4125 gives 13.3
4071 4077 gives 13.7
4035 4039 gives 15.9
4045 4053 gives 14.4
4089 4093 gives 15.8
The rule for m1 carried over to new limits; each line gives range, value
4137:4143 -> 14.1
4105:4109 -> 14.9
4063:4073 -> 13.8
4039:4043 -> 14.6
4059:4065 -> 13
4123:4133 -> 14.5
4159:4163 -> 12.4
